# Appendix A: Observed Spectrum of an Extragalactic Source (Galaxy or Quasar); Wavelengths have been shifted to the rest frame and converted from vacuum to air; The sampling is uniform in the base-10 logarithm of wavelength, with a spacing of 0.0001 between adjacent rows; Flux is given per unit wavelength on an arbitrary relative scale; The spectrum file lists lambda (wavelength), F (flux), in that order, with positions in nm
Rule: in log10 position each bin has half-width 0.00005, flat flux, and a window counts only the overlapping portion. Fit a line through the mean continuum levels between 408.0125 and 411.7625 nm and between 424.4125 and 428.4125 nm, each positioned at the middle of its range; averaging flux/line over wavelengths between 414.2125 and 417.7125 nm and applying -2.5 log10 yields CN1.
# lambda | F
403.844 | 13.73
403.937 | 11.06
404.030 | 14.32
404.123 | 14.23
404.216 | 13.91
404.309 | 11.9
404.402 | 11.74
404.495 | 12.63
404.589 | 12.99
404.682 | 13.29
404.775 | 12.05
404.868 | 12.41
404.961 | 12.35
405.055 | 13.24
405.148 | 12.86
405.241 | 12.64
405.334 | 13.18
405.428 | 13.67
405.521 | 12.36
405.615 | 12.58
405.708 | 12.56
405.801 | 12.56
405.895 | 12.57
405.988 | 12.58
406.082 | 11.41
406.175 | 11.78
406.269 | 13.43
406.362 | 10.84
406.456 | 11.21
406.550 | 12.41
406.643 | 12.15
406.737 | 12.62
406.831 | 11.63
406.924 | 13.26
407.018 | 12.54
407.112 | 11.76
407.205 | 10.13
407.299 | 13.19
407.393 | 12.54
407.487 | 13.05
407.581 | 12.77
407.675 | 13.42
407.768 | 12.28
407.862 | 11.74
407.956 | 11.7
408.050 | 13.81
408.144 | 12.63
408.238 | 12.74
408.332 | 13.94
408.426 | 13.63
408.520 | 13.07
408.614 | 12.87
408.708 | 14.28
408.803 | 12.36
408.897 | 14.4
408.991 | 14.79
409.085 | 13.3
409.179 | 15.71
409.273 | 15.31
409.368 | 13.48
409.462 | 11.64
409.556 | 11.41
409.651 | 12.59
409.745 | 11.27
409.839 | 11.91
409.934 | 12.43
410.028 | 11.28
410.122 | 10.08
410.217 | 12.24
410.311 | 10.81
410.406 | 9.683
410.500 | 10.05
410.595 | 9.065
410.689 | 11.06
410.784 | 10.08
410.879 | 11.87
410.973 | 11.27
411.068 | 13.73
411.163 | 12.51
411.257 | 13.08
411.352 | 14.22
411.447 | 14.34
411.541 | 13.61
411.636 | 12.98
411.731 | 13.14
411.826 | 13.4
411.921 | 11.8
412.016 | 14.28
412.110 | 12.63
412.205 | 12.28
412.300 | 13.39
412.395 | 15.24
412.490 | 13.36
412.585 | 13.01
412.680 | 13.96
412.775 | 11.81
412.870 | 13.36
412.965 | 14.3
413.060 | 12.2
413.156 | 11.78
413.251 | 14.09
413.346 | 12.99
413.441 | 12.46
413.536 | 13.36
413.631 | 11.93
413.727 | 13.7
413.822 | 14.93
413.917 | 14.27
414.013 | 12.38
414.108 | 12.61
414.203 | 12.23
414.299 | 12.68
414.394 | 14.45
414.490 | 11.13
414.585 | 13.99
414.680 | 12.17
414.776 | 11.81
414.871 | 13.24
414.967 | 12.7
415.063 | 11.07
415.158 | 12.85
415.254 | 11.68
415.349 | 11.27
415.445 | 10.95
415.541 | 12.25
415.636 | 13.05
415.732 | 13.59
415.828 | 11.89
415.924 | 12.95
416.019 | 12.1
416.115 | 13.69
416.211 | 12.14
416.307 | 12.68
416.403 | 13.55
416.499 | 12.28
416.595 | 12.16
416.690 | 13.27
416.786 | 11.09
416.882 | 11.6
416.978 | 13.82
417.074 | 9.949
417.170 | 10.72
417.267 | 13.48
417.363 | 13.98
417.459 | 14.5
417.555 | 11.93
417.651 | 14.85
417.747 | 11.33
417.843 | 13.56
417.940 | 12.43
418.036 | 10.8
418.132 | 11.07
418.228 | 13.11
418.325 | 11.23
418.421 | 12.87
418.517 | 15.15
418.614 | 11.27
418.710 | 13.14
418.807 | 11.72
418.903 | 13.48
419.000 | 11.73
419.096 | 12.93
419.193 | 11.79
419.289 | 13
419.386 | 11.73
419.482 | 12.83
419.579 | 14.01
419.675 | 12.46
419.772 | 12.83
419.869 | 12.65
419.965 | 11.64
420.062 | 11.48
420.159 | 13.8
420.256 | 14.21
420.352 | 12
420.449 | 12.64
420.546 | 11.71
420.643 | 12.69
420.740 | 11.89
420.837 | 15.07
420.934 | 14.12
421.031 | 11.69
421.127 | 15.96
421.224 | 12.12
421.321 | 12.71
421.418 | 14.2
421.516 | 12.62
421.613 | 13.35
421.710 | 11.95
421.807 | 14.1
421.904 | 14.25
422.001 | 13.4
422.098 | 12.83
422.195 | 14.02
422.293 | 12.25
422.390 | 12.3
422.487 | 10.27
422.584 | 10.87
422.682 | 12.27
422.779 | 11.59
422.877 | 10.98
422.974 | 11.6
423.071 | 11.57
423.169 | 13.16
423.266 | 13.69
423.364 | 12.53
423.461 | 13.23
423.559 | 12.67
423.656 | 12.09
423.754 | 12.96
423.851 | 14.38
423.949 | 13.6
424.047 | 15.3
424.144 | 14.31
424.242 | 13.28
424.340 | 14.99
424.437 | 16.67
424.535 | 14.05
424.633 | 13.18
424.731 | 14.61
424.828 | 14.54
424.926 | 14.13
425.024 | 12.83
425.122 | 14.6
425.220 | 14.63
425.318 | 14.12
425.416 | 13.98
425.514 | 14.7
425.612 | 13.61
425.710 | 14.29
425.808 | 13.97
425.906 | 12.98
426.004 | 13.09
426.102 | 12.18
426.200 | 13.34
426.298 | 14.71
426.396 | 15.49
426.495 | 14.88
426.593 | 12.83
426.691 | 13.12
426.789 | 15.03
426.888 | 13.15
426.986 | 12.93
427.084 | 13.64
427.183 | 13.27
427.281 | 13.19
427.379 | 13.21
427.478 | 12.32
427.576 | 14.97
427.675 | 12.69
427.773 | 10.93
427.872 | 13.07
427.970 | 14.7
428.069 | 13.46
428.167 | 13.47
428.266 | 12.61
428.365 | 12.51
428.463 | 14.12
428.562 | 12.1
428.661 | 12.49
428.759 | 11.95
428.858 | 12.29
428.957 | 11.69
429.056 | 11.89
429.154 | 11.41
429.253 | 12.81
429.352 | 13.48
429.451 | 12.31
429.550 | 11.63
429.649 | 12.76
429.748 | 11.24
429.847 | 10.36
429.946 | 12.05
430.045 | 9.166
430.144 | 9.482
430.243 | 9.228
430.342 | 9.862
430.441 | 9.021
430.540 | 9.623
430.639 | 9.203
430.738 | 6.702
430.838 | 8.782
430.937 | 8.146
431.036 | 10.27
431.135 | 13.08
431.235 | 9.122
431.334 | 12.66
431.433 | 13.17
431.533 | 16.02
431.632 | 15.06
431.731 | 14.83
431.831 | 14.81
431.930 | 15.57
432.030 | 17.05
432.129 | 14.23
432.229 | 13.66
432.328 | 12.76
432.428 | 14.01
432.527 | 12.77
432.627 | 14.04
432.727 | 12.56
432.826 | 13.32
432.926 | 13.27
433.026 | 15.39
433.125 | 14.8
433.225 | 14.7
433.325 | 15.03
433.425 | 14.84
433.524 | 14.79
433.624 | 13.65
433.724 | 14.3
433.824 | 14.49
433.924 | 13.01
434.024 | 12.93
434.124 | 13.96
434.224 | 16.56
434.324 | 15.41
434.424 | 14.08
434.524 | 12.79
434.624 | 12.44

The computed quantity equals 0.037 mag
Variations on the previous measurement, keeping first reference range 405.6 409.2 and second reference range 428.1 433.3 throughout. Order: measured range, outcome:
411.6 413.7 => -0.04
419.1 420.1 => 0.00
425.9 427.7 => -0.10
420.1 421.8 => -0.05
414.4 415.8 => 0.02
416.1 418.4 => 0.01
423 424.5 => -0.10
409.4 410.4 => 0.10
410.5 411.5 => 0.05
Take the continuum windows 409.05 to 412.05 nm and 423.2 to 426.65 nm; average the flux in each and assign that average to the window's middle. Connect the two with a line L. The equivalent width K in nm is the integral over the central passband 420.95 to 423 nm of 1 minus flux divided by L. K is 0.13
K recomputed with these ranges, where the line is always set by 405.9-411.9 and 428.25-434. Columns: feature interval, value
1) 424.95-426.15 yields -0.12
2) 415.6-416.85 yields -0.02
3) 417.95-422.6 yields -0.09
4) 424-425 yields -0.16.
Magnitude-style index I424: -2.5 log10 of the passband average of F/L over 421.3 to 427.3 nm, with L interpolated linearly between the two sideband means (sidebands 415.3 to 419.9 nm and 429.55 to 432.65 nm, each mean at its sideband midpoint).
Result -0.10 mag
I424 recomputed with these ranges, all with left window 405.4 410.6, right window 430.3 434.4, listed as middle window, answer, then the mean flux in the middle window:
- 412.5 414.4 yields -0.04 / 13.1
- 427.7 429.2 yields 0.04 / 12.6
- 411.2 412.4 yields -0.07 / 13.3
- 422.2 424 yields 0.04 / 12.4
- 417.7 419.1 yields 0.03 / 12.4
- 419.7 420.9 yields 0.01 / 12.7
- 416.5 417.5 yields 0.02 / 12.4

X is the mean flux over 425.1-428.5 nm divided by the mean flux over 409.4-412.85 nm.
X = 1.11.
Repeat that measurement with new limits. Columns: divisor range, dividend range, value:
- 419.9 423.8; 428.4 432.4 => 0.94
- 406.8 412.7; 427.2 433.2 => 0.98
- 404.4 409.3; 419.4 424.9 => 1.02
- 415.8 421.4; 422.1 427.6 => 1.06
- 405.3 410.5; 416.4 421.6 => 1.01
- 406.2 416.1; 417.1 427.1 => 1.04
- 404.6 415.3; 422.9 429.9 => 1.05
